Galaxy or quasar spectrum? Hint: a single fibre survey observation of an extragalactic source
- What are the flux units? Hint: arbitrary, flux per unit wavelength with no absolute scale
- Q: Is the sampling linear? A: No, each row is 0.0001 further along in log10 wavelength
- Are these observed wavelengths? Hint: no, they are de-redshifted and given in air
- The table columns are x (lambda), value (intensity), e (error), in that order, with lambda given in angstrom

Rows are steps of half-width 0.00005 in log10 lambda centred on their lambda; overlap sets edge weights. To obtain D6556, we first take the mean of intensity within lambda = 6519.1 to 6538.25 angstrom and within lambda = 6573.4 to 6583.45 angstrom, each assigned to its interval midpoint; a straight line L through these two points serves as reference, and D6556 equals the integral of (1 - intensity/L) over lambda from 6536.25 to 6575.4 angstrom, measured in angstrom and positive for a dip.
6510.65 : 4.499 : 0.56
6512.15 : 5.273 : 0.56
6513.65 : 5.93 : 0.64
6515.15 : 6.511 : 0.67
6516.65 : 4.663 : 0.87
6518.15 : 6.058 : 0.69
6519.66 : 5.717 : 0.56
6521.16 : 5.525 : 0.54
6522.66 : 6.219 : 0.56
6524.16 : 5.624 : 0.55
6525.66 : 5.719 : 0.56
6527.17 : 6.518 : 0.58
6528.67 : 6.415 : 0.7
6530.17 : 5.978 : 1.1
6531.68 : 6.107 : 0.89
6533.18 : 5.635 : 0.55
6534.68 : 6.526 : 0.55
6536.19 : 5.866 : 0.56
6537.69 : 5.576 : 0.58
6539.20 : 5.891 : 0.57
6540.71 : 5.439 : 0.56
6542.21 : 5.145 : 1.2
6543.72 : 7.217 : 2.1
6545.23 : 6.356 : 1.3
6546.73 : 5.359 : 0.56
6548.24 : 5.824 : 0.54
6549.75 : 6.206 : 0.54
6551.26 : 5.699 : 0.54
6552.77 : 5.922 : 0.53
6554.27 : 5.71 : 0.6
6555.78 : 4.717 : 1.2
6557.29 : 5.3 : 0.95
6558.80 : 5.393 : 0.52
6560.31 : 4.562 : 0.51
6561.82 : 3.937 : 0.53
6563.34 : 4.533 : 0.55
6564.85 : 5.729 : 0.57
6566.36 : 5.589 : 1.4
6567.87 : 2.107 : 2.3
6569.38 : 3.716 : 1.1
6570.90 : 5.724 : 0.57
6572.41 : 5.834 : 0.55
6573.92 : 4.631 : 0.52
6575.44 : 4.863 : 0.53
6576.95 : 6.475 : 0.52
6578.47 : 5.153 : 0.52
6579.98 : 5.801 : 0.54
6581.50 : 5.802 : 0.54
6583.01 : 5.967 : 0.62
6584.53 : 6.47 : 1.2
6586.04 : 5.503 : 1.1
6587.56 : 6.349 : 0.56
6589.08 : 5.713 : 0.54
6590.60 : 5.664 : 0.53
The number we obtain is 3.07 angstrom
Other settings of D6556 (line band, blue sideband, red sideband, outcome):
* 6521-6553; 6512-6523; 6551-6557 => -2.0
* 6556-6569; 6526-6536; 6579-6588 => 3.0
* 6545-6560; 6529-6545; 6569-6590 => 0.6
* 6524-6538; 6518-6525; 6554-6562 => -1.1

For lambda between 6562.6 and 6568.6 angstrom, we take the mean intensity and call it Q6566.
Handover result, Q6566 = 4.5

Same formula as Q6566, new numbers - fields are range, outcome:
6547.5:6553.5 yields 5.91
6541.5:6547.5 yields 6.02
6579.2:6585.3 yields 6.01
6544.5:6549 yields 5.85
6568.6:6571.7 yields 4.71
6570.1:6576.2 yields 5.25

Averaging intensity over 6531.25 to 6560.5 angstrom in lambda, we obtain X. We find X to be 5.74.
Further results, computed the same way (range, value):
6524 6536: 6.08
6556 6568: 4.78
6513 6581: 5.54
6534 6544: 5.88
